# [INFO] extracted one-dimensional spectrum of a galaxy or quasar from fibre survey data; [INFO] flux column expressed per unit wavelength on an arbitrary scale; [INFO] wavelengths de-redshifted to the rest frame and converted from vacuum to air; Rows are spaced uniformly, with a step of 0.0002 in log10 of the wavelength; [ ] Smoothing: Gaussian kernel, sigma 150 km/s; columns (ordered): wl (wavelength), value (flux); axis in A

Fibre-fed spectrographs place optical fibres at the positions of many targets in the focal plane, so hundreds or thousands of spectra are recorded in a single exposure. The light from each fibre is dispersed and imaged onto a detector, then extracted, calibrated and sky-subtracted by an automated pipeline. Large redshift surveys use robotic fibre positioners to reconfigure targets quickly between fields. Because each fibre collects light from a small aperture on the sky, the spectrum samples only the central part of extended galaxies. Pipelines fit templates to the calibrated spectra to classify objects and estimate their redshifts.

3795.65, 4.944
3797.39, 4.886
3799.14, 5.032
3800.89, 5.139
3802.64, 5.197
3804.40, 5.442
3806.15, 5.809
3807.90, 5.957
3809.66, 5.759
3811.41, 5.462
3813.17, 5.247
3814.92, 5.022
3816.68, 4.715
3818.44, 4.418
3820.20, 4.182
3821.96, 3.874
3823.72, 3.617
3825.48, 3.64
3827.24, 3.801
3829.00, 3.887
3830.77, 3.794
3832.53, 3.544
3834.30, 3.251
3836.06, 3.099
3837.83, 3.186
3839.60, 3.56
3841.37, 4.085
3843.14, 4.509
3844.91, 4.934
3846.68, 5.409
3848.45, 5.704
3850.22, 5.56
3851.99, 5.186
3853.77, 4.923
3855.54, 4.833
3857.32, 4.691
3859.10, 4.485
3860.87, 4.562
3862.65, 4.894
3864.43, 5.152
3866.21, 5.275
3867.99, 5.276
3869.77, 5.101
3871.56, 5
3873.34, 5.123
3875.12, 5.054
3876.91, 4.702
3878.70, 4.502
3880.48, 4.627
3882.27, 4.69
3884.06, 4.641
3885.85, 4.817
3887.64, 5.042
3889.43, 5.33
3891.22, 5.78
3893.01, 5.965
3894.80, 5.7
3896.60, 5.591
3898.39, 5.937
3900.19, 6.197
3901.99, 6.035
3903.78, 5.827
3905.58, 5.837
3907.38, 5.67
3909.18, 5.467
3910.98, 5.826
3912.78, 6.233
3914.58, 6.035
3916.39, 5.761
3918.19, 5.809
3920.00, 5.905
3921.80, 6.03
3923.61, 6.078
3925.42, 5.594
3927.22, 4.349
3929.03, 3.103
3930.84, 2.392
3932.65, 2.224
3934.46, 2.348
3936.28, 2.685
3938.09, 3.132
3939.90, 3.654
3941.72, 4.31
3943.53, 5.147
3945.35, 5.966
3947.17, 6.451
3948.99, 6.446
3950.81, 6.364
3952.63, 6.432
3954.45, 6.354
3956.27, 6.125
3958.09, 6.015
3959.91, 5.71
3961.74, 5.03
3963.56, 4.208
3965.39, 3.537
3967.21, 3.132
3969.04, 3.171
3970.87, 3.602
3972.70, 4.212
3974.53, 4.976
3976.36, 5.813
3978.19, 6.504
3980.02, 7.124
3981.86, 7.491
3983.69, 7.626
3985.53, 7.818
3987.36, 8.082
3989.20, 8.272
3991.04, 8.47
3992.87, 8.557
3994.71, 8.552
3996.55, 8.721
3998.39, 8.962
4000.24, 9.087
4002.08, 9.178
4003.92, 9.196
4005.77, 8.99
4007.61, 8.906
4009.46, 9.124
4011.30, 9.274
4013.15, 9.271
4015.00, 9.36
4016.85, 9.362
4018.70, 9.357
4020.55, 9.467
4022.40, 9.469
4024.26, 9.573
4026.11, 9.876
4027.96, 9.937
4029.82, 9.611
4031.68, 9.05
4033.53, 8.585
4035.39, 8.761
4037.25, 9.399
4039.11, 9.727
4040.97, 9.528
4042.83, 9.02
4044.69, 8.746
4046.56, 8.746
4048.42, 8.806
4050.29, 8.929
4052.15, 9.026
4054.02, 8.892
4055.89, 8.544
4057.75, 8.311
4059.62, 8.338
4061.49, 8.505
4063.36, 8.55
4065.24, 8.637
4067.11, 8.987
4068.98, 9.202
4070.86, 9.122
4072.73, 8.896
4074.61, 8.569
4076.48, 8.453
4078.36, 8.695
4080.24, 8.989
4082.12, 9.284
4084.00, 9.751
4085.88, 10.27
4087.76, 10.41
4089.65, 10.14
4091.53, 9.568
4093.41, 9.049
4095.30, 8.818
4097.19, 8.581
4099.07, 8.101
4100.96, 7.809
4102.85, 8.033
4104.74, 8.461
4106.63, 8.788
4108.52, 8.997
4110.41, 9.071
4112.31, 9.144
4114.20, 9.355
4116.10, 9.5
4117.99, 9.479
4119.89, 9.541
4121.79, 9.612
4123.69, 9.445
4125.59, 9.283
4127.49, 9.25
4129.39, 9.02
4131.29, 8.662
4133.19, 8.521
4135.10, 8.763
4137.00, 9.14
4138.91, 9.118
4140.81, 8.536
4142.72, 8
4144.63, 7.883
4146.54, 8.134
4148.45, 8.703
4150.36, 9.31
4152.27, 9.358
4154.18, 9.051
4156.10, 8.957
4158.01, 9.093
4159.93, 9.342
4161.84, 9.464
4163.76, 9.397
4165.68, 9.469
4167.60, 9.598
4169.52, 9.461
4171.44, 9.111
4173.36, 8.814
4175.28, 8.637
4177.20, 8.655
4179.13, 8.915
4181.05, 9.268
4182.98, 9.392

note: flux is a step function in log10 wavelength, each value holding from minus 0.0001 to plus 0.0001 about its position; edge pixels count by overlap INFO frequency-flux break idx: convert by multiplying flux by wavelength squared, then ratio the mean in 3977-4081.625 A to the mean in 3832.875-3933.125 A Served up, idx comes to 1.89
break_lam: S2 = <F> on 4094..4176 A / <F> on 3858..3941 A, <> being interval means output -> 1.8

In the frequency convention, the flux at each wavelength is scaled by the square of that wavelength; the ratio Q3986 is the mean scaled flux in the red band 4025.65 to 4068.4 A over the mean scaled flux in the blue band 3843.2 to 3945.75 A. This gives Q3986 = 1.93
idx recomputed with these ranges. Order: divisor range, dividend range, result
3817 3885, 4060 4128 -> 2.27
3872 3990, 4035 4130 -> 1.83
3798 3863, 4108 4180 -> 2.30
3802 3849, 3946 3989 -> 1.40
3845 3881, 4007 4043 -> 2.03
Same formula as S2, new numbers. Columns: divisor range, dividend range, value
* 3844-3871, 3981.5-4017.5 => 1.72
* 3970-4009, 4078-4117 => 1.19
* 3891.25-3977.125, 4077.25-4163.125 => 1.78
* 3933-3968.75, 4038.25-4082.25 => 1.83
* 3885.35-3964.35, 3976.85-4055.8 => 1.69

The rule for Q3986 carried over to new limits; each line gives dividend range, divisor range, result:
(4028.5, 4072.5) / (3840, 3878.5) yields 1.99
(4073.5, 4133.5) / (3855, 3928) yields 1.88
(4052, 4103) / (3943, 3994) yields 1.56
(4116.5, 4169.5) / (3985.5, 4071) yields 1.07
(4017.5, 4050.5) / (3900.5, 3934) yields 1.89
